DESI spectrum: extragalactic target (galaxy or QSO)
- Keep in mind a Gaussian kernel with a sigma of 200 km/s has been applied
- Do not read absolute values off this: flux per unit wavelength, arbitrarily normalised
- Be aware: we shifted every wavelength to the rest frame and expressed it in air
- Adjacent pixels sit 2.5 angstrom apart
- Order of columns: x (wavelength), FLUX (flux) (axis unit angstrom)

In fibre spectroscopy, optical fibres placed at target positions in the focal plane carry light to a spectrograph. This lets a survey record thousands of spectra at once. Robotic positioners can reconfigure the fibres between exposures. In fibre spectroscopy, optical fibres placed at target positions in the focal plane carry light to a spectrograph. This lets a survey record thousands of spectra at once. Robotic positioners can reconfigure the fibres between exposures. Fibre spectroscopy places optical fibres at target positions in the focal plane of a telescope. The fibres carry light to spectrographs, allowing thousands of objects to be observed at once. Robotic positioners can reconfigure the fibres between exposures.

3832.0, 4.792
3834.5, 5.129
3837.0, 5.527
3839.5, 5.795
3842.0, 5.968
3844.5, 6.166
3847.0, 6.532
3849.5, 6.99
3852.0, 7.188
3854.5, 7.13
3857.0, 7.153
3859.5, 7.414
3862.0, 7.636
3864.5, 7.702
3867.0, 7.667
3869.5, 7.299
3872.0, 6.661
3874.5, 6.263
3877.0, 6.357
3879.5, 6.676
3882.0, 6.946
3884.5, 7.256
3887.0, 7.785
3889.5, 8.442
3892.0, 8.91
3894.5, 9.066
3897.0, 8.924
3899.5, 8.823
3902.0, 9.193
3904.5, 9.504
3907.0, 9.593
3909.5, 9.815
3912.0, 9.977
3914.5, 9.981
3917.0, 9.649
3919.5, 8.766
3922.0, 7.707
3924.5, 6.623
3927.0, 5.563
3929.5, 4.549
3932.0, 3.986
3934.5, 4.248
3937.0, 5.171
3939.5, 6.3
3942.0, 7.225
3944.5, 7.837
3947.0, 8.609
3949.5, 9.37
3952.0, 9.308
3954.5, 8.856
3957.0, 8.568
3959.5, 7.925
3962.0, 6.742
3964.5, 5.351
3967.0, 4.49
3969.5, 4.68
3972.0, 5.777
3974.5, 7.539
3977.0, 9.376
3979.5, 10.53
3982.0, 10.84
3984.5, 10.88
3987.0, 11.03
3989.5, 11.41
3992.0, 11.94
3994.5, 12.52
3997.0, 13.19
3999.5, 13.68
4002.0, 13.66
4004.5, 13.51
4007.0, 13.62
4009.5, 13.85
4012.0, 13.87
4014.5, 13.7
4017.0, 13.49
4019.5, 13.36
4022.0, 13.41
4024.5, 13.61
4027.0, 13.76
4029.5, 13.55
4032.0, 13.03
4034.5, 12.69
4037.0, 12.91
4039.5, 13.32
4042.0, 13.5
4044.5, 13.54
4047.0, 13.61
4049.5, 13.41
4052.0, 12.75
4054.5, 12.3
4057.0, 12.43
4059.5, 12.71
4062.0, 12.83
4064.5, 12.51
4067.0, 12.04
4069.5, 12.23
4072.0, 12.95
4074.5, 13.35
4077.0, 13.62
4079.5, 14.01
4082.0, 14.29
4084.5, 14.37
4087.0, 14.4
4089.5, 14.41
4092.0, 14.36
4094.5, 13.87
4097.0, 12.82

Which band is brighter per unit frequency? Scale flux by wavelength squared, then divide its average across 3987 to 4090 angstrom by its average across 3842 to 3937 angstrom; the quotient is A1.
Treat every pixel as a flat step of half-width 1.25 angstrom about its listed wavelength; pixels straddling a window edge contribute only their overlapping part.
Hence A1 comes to 1.9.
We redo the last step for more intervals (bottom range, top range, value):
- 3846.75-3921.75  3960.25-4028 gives 1.45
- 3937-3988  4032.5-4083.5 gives 1.72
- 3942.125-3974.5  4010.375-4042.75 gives 1.90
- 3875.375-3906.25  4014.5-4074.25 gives 1.73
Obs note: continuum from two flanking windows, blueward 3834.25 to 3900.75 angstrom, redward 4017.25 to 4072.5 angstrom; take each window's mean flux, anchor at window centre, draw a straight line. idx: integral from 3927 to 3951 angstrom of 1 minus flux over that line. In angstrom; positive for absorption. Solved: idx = 8.1 angstrom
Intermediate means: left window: 7.19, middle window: 6.35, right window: 13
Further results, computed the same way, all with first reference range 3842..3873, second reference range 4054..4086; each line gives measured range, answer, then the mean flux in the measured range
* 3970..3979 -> 2.4 angstrom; 7.57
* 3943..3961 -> 2.1 angstrom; 8.59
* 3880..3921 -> -2.7 angstrom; 8.87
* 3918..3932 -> 3.9 angstrom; 6.46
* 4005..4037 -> -4.9 angstrom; 13.5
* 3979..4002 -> -2.3 angstrom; 11.9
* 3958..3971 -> 5.4 angstrom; 5.89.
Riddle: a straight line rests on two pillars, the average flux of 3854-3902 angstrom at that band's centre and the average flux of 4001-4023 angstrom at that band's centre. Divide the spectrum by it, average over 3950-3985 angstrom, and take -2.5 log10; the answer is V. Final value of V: 0.42 mag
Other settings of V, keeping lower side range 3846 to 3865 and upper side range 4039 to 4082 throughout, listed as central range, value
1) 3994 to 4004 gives -0.18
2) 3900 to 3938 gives 0.17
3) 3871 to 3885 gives 0.18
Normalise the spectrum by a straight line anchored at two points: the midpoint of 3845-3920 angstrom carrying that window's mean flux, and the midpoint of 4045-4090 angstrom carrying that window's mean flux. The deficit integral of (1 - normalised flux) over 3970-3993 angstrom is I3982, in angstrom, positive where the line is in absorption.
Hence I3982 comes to 2.3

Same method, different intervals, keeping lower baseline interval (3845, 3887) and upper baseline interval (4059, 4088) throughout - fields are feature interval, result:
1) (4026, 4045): -1.8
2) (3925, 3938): 6.1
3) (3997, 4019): -4.5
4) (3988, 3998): -1.2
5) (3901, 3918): -2.7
